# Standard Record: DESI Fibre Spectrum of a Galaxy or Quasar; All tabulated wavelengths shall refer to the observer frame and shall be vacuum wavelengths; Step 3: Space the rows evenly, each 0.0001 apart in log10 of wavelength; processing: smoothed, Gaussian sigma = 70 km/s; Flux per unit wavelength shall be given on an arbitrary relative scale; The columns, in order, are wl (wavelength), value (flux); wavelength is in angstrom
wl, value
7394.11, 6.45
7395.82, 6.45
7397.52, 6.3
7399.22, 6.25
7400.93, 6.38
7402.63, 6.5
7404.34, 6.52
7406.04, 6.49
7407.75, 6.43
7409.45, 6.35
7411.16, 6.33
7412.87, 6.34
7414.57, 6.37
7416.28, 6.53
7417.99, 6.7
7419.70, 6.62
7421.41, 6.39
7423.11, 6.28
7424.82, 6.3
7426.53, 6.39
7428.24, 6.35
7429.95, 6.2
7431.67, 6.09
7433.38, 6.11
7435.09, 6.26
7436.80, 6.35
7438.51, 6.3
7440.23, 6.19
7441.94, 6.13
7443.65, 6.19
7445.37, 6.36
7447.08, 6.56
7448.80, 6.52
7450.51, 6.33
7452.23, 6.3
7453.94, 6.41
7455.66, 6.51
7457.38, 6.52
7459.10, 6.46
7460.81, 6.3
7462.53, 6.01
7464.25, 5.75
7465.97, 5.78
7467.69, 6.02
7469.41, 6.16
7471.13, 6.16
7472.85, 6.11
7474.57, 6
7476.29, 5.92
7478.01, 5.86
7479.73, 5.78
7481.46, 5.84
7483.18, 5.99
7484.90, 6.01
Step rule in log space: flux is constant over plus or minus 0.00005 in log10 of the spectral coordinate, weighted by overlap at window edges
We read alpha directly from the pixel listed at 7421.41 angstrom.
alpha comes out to 6.39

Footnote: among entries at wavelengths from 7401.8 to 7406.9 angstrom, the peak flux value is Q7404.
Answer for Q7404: 6.52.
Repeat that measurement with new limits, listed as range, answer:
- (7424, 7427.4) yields 6.39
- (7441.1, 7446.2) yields 6.36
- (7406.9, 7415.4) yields 6.43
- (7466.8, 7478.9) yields 6.16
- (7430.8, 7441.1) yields 6.35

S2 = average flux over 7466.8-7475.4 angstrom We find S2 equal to 6.09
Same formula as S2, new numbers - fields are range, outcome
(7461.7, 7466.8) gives 5.84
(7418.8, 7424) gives 6.44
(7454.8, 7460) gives 6.5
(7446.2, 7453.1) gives 6.43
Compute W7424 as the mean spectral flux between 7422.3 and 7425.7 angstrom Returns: 6.29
